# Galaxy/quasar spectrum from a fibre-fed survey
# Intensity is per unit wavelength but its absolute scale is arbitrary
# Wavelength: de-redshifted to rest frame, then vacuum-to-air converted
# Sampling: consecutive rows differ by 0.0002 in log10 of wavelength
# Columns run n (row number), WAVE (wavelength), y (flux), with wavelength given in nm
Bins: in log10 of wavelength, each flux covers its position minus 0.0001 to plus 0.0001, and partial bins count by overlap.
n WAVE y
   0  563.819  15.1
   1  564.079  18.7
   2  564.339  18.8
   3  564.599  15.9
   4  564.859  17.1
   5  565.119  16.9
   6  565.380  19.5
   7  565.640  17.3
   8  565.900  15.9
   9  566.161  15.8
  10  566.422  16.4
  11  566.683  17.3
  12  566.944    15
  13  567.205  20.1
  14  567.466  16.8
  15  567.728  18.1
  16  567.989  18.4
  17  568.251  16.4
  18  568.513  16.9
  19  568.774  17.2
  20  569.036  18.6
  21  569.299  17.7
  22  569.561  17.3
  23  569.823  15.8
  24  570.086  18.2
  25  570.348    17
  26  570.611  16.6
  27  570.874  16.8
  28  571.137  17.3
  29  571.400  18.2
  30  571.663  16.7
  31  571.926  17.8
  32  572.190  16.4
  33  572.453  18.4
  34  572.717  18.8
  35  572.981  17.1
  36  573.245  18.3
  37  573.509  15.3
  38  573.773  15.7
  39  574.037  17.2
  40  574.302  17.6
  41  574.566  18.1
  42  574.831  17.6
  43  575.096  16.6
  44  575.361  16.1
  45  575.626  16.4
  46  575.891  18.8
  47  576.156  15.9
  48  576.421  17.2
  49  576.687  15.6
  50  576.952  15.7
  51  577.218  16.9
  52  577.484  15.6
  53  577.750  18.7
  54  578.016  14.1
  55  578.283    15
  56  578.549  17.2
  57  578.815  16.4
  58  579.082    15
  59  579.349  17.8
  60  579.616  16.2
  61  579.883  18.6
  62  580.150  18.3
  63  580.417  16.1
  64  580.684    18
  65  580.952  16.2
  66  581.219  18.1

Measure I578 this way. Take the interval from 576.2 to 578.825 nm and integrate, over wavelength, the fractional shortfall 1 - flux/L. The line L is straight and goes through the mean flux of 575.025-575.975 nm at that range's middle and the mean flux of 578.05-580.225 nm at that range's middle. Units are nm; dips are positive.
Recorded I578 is 0.08 nm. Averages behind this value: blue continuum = 16.9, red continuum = 16.6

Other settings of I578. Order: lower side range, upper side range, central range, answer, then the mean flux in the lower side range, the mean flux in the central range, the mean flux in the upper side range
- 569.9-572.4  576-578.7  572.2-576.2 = -0.11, 17.2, 17.2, 16.2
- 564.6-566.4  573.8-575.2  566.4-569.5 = -0.07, 17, 17.4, 17.3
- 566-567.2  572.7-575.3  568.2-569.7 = -0.06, 16.5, 17.4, 17.1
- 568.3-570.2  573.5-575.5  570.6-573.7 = -0.04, 17.3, 17.3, 16.9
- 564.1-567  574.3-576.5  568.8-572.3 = -0.04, 17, 17.3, 17.1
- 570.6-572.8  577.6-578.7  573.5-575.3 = 0.00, 17.5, 16.9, 16.2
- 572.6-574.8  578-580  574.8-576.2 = 0.00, 17.3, 16.9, 16.4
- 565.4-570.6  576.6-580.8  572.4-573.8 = -0.03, 17.2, 17.3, 16.6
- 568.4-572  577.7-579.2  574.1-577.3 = -0.10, 17.3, 16.9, 15.9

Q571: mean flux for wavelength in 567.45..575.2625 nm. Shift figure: 17.3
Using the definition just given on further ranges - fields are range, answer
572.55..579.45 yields 16.7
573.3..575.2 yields 16.9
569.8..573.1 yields 17.4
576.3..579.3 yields 16.2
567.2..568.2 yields 18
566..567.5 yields 16.9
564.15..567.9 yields 17.2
